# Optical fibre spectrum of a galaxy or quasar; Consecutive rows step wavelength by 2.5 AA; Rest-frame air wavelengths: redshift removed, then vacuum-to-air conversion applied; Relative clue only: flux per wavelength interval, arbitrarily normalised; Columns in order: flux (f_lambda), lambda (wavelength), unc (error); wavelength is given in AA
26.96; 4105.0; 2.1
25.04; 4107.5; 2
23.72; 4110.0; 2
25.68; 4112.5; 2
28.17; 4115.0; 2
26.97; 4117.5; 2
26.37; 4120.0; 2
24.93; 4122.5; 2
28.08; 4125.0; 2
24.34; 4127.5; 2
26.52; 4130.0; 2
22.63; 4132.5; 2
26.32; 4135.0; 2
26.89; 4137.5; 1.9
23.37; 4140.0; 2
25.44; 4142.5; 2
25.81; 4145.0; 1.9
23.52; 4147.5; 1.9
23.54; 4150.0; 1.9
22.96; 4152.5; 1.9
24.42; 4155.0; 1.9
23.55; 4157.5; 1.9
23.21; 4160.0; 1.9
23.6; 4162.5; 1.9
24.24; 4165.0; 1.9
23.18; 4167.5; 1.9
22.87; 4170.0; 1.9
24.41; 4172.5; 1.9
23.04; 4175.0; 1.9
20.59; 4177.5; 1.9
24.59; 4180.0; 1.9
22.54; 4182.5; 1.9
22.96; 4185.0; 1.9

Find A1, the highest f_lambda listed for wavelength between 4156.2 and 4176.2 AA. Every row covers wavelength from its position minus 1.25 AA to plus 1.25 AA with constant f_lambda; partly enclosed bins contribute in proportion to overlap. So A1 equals 24.41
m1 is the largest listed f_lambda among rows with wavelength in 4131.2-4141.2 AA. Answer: 26.89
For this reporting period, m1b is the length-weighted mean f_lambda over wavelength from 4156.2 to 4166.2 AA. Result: 23.7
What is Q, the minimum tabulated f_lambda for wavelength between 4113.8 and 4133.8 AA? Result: 22.63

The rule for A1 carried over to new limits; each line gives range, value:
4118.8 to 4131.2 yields 28.08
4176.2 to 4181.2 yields 24.59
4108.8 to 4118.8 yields 28.17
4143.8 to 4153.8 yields 25.81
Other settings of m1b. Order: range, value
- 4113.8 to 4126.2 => 26.9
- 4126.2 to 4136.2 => 25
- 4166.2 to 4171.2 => 23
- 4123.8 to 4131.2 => 26.3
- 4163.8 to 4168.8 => 23.7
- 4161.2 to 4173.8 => 23.7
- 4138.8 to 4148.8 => 24.5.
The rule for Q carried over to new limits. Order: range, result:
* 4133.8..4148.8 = 23.37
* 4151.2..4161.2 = 22.96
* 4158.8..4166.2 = 23.21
